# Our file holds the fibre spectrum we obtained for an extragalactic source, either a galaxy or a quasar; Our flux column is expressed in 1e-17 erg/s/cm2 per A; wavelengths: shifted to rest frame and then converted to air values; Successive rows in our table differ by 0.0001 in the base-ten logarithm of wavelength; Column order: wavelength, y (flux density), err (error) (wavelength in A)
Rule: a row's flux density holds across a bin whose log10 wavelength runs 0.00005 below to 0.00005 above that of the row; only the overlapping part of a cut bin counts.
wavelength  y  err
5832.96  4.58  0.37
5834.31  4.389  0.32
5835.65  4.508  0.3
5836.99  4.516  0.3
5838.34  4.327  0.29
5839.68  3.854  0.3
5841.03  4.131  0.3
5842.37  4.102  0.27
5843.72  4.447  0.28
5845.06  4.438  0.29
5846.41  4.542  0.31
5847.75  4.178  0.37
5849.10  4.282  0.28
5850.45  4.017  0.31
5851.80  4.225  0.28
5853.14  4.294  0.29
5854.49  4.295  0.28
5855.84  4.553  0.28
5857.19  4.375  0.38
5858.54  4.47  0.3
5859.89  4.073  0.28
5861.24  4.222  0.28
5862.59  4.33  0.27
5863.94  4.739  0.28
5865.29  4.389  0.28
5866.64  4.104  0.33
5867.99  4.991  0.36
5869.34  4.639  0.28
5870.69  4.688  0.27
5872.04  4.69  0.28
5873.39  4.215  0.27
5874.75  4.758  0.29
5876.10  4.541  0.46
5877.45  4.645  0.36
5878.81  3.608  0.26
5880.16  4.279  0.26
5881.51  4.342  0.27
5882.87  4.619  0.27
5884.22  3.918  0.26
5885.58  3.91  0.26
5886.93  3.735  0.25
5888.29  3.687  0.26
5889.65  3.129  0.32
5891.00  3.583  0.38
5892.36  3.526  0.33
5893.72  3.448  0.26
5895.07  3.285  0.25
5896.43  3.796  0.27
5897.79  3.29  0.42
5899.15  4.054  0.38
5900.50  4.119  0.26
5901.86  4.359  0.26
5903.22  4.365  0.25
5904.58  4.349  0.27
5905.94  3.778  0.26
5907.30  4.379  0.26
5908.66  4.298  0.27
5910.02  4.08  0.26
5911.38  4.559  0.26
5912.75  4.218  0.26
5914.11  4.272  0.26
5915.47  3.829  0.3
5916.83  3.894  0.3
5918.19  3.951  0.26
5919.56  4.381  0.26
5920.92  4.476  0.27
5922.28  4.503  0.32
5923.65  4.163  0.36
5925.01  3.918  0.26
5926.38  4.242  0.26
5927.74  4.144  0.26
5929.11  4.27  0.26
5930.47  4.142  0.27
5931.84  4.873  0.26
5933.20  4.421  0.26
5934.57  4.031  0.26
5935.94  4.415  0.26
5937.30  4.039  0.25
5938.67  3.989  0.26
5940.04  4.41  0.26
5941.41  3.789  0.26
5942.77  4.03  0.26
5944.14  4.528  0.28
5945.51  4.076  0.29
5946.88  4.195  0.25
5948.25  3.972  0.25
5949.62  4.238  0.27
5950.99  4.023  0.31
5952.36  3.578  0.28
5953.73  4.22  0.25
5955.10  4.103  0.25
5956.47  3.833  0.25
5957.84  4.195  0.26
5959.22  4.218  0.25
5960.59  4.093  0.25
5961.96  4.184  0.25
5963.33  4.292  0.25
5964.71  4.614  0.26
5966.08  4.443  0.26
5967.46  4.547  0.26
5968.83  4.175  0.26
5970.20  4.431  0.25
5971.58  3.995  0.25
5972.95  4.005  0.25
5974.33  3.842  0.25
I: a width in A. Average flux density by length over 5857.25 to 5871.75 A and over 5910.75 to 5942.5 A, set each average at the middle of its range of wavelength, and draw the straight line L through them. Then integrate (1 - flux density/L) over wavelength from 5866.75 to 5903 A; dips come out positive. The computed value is 2.6 A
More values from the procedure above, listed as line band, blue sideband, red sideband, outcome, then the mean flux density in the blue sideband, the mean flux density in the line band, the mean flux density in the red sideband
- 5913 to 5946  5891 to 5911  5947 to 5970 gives -1.2 A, 3.94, 4.2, 4.18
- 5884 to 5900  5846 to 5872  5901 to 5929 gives 2.5 A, 4.4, 3.61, 4.21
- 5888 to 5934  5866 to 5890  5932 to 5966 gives 1.7 A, 4.26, 4.06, 4.16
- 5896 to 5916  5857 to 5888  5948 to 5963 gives 0.5 A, 4.35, 4.12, 4.07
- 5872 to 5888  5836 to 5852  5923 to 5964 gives -0.1 A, 4.26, 4.24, 4.15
